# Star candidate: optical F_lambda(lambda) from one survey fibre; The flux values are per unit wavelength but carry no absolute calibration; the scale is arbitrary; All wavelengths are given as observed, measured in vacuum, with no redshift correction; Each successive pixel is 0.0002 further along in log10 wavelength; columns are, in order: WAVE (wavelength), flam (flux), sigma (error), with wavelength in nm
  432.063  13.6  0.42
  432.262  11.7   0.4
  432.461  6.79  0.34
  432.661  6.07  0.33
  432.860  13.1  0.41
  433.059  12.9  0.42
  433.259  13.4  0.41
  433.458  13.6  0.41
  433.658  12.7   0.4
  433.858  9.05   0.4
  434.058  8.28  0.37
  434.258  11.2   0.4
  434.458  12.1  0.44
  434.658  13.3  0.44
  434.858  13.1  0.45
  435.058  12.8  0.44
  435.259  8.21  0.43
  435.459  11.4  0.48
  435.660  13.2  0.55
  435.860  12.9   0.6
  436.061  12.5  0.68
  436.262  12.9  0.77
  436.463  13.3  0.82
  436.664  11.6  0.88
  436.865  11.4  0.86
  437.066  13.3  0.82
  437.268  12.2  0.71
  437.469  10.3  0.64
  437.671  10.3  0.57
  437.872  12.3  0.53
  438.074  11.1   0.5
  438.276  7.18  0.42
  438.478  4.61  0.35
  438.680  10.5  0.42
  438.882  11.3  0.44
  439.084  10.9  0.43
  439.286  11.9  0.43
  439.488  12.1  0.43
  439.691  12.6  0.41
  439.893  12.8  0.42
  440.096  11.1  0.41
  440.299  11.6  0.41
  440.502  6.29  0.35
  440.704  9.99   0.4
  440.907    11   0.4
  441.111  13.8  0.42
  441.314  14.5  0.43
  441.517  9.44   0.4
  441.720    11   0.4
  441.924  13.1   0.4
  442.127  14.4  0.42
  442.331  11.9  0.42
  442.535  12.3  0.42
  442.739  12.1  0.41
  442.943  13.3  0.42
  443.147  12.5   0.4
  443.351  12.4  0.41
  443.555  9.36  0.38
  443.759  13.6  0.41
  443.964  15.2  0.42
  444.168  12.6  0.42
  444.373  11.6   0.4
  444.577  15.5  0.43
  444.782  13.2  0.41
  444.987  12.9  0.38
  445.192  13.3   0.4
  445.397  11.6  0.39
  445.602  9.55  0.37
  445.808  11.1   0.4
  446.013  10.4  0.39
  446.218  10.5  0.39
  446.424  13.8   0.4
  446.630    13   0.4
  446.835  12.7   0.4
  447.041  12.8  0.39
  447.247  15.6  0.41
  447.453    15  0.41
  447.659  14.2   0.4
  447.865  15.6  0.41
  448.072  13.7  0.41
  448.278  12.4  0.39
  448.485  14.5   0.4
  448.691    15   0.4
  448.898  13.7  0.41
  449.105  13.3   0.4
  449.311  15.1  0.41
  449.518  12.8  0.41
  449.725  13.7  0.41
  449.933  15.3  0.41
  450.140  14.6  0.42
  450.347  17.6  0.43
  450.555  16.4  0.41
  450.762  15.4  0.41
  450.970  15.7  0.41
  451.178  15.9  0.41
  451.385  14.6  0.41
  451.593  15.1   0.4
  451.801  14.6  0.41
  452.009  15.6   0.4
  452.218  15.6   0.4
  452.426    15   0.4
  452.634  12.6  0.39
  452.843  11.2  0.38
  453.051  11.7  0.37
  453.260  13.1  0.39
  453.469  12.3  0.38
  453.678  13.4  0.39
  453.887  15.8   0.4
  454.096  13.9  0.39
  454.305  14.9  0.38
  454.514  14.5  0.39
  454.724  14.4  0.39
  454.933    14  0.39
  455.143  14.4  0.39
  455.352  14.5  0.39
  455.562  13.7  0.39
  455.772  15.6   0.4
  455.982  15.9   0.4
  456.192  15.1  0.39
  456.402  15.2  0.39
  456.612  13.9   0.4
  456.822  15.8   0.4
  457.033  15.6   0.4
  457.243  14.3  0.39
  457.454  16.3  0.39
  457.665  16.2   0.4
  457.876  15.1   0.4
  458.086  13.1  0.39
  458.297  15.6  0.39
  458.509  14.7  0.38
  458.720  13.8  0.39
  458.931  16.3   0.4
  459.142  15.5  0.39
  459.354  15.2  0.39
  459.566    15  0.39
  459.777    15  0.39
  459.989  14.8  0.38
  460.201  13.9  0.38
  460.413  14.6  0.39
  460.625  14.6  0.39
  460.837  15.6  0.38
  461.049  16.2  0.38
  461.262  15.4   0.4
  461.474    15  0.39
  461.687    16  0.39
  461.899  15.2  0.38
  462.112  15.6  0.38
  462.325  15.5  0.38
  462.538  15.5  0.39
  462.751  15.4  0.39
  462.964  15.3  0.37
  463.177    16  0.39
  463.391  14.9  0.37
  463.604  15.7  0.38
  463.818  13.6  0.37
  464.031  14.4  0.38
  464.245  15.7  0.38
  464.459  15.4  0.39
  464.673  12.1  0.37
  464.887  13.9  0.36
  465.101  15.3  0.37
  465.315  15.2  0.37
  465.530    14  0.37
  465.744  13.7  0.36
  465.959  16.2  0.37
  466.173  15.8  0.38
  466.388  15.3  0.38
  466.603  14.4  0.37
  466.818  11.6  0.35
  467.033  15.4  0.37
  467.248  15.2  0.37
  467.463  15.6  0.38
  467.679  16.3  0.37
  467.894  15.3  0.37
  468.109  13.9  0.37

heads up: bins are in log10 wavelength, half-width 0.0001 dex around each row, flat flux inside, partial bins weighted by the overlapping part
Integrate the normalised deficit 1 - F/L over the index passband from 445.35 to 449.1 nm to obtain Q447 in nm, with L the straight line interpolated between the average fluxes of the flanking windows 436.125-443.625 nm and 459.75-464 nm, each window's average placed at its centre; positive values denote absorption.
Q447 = -0.12 nm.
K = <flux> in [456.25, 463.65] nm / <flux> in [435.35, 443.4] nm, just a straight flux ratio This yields 1.3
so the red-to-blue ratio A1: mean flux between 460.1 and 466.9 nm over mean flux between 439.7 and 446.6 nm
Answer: 1.24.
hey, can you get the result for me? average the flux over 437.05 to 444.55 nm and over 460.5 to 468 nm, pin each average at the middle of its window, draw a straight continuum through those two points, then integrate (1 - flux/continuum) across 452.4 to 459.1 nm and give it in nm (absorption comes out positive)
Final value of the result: -0.32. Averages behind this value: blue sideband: 11.5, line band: 14.4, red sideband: 15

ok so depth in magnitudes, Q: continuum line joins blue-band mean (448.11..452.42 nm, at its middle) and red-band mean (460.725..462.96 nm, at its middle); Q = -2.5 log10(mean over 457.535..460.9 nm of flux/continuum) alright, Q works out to 0.03 mag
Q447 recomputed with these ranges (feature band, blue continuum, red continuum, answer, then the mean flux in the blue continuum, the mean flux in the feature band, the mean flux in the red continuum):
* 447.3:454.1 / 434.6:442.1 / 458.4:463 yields -0.456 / 11.4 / 14.4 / 15.2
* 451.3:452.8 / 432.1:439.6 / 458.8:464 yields -0.089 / 11.2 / 14.6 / 15.2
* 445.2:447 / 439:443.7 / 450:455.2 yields 0.169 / 11.8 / 11.7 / 14.5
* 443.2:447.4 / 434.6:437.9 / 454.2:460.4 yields 0.223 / 12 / 12.6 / 14.9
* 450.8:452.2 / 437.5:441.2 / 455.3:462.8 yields -0.196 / 10.6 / 15.3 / 15.1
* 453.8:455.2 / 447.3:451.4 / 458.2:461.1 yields 0.032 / 14.7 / 14.5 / 15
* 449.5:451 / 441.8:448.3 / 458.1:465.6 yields -0.197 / 12.9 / 15.3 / 15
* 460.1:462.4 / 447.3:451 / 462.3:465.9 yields -0.072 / 14.7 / 15.2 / 14.8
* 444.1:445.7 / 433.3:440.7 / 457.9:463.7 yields 0.003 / 11.3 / 12.5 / 15.2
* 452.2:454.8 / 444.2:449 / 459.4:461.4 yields 0.076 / 13.1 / 13.7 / 15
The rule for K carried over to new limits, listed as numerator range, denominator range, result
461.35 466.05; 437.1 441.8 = 1.38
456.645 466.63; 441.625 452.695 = 1.11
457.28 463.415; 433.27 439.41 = 1.34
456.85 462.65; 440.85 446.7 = 1.23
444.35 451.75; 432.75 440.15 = 1.20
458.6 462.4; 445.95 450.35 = 1.10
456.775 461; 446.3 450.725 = 1.05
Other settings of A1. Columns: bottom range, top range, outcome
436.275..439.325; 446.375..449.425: 1.29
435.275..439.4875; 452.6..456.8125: 1.25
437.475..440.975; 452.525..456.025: 1.33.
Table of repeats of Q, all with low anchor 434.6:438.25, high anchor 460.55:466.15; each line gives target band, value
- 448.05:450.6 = -0.08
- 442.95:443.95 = 0.03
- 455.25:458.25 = -0.06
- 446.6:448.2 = -0.07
